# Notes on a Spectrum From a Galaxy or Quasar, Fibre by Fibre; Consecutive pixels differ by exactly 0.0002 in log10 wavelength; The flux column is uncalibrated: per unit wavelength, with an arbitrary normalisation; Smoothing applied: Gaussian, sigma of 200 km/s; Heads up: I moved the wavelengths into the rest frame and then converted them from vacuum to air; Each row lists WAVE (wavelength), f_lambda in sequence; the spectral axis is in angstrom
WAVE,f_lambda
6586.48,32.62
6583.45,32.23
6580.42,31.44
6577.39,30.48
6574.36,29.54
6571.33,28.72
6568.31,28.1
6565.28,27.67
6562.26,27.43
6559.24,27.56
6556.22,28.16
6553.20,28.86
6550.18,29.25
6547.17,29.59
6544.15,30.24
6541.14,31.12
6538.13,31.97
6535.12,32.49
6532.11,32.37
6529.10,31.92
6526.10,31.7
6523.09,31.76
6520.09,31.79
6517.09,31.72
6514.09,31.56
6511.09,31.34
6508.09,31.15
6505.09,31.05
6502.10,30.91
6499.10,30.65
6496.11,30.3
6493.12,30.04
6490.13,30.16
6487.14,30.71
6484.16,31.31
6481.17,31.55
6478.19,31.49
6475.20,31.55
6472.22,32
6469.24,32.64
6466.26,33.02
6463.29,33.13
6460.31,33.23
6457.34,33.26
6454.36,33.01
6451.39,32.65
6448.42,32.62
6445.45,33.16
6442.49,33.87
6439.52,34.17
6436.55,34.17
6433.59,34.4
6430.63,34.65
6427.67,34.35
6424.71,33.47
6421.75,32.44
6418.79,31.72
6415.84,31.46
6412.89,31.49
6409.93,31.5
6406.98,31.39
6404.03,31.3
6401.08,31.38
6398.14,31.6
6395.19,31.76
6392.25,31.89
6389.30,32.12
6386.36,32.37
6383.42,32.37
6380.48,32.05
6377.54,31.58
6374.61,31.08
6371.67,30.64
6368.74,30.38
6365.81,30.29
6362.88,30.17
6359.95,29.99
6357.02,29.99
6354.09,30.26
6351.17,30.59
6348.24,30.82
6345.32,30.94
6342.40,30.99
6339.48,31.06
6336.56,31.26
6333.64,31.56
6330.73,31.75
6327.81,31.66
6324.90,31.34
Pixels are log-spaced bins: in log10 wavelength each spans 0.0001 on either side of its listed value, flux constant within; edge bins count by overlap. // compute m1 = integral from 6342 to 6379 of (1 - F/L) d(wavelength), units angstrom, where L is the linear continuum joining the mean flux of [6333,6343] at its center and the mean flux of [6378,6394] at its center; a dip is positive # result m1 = 1.2 angstrom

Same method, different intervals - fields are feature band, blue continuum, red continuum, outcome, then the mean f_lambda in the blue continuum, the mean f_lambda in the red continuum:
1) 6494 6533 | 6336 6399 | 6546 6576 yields -3.0 angstrom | 31.1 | 28.5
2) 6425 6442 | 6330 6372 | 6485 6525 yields -1.9 angstrom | 30.7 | 31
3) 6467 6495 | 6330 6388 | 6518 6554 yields -0.2 angstrom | 31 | 31.1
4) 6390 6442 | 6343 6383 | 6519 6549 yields -2.7 angstrom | 30.7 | 31.5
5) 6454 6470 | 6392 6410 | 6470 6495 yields -0.9 angstrom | 31.5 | 31.1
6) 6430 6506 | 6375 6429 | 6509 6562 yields -2.2 angstrom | 32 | 30.7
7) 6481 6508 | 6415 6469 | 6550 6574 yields 0.3 angstrom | 33.3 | 28.2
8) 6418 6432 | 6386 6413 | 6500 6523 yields -0.8 angstrom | 31.7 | 31.4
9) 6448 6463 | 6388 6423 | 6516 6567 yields -0.9 angstrom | 31.7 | 30.3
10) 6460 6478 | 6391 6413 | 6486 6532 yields -0.7 angstrom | 31.5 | 31.2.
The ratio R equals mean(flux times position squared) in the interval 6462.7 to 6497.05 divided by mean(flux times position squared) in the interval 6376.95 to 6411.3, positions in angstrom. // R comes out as 1.02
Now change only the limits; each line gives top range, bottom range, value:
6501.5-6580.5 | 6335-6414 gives 1.02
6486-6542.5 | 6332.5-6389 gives 1.06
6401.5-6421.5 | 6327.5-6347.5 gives 1.03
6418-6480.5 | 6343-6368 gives 1.12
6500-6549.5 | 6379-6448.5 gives 1.00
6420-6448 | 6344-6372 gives 1.14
